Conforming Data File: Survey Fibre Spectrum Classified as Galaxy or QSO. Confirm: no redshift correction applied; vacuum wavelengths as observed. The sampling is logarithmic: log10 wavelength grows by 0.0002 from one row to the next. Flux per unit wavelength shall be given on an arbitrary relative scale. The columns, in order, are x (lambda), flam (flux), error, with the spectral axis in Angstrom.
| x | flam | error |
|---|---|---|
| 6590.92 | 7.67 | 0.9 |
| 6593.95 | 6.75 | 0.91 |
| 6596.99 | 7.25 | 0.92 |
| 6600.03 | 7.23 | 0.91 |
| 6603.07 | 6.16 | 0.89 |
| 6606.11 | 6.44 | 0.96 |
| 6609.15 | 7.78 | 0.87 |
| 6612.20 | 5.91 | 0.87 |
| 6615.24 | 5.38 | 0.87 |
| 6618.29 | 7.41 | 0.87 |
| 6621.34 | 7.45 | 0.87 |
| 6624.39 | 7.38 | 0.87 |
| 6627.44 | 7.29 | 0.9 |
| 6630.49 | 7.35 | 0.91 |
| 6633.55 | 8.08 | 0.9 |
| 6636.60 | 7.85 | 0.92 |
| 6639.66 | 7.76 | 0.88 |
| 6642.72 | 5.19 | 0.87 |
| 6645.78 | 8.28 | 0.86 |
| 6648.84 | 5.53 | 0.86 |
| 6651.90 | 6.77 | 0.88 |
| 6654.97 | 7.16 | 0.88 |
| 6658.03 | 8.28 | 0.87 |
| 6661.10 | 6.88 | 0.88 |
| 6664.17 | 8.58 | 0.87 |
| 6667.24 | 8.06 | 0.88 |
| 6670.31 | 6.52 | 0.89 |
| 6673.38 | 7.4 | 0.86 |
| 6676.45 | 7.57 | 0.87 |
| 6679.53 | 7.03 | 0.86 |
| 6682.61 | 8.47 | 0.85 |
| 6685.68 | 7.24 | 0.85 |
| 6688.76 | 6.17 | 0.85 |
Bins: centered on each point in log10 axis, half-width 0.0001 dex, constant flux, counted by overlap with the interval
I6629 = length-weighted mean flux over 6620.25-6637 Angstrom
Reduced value 7.55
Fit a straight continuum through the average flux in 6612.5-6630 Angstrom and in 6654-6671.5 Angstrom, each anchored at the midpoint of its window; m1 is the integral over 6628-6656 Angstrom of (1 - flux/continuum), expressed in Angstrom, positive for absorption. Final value 0.6 Angstrom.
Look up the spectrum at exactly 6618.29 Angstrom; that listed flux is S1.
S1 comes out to 7.41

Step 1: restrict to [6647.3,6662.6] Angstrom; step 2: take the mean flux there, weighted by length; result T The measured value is 6.93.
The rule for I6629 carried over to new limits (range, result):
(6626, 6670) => 7.34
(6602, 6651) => 6.96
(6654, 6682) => 7.54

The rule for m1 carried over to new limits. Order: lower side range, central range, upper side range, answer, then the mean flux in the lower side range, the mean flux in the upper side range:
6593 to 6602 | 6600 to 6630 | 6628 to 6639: 2.2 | 7.05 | 7.72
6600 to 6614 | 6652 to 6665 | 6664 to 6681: -0.5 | 6.62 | 7.44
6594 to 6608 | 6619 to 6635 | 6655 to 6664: -0.7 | 6.79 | 7.66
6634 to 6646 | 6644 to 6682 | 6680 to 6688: 0.3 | 7.23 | 7.58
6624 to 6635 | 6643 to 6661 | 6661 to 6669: 1.8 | 7.53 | 7.97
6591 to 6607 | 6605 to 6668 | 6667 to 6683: -0.4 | 6.86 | 7.39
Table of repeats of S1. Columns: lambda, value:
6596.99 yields 7.25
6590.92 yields 7.67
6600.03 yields 7.23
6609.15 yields 7.78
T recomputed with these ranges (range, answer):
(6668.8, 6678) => 7.17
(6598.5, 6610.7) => 6.9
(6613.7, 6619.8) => 6.39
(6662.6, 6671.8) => 7.72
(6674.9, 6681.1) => 7.3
